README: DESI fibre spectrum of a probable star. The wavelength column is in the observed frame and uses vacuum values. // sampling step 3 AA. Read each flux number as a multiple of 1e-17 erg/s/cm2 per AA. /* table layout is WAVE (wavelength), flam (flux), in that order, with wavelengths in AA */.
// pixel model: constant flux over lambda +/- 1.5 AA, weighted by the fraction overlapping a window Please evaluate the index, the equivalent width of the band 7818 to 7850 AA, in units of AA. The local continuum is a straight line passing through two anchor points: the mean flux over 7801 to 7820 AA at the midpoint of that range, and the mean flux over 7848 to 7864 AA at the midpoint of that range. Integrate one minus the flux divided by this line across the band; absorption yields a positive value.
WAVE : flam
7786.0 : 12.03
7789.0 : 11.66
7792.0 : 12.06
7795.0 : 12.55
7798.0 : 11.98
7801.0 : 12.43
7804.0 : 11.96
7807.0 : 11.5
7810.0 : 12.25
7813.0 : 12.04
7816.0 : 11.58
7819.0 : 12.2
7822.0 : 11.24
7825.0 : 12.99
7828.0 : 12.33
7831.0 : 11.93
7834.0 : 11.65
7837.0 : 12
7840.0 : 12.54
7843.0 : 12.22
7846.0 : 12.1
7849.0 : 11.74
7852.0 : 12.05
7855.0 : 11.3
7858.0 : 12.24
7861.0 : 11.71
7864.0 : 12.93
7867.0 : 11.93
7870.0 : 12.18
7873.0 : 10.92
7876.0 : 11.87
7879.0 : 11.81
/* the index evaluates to -0.4 AA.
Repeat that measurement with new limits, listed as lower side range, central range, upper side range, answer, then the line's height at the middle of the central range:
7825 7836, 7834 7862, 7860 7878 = 0.1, 12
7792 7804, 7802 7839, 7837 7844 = 0.9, 12.3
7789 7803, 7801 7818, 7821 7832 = 0.4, 12.2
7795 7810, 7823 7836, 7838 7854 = -0.1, 12.1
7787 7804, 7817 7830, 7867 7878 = -0.2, 12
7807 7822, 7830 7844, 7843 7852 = -0.1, 12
